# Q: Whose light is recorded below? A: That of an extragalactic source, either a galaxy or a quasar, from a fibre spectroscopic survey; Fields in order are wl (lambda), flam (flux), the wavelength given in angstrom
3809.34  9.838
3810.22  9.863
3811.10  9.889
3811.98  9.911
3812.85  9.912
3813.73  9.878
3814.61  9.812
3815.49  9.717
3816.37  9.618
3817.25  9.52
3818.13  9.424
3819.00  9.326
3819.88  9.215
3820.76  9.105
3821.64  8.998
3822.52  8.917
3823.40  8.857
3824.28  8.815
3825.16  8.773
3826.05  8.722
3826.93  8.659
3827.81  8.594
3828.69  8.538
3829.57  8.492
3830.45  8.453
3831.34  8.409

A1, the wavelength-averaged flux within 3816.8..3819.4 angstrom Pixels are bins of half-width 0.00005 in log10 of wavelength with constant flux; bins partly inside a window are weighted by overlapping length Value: 9.45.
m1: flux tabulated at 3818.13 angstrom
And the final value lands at 9.424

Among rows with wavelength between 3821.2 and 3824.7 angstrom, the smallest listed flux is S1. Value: 8.815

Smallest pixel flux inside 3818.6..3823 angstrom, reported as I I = 8.917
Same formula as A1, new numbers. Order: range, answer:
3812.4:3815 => 9.88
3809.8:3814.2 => 9.89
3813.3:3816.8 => 9.74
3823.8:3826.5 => 8.75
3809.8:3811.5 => 9.86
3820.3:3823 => 9.01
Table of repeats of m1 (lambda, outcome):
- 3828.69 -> 8.538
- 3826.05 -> 8.722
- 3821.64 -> 8.998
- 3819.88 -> 9.215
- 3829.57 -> 8.492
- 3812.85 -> 9.912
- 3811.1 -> 9.889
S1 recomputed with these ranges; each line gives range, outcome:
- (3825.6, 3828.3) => 8.594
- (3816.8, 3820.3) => 9.215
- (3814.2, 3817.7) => 9.52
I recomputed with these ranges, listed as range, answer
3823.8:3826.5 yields 8.722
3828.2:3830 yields 8.492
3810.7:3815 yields 9.812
